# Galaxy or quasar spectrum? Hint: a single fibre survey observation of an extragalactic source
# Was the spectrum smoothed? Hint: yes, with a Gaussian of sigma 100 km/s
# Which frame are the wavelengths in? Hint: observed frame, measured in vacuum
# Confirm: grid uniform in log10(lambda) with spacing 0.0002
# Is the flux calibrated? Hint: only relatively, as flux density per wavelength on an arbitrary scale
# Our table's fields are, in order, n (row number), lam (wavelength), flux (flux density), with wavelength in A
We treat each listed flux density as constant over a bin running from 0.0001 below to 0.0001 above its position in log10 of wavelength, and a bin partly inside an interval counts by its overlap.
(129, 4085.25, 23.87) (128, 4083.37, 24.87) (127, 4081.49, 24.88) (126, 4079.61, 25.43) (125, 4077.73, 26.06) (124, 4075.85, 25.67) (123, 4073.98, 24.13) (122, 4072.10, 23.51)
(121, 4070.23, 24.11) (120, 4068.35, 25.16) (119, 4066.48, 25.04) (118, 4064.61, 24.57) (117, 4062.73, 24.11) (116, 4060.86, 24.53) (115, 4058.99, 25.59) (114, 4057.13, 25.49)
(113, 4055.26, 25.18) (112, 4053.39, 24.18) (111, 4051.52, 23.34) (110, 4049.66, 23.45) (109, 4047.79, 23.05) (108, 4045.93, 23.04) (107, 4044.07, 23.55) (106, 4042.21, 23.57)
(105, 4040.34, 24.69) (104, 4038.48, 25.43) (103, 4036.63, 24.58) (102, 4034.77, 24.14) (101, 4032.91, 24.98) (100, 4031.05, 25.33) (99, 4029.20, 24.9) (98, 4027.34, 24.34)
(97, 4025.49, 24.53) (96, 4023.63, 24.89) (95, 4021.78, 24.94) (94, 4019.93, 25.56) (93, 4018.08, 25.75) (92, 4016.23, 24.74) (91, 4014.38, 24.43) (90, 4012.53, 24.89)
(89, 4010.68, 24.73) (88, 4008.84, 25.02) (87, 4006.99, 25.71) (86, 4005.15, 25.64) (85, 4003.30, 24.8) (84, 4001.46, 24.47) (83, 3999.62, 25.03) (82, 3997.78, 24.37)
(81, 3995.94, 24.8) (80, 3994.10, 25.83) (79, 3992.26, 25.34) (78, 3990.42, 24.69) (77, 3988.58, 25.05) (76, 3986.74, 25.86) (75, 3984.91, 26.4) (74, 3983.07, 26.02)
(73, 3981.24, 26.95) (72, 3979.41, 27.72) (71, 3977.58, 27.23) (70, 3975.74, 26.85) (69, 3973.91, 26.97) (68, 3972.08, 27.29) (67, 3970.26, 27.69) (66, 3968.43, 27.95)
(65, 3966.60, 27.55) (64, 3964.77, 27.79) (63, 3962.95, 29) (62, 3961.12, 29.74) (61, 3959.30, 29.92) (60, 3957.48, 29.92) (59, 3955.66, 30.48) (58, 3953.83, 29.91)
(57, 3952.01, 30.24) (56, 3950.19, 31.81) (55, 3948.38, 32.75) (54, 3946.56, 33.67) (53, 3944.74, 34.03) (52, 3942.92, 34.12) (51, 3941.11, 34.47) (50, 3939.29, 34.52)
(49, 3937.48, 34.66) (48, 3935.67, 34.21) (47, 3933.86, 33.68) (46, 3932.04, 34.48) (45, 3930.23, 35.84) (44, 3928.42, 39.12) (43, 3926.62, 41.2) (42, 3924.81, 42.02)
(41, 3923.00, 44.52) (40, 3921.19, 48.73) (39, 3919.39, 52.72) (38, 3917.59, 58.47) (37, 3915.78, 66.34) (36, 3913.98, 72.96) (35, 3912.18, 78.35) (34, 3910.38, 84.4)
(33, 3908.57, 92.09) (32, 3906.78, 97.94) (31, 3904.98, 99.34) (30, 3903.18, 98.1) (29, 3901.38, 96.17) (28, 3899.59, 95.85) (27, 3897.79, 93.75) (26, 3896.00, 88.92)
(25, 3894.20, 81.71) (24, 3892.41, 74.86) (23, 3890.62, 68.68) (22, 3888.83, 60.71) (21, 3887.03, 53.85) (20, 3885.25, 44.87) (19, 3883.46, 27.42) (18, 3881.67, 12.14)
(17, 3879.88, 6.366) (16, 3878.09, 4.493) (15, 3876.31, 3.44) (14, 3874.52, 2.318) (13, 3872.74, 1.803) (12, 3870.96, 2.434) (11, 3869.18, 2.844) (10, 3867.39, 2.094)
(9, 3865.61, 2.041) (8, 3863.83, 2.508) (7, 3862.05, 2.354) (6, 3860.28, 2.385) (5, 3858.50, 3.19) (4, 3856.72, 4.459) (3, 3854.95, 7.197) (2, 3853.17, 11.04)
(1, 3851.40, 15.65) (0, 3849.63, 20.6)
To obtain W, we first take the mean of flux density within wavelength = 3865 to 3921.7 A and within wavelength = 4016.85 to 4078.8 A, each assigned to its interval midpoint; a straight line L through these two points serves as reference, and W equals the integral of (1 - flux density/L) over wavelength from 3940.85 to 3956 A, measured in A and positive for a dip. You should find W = 3.7 A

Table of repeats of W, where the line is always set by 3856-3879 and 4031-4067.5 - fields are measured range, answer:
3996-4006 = -3.34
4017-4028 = -1.99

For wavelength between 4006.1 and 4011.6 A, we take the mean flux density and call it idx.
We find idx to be 25.2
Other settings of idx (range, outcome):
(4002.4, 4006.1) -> 25.2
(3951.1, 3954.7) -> 30.1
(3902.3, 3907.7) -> 98.5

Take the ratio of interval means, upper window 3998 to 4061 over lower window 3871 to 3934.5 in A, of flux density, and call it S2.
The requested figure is 0.5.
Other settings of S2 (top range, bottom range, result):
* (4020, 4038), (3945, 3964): 0.80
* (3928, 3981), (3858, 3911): 0.71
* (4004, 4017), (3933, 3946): 0.73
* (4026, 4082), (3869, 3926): 0.44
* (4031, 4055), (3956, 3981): 0.86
